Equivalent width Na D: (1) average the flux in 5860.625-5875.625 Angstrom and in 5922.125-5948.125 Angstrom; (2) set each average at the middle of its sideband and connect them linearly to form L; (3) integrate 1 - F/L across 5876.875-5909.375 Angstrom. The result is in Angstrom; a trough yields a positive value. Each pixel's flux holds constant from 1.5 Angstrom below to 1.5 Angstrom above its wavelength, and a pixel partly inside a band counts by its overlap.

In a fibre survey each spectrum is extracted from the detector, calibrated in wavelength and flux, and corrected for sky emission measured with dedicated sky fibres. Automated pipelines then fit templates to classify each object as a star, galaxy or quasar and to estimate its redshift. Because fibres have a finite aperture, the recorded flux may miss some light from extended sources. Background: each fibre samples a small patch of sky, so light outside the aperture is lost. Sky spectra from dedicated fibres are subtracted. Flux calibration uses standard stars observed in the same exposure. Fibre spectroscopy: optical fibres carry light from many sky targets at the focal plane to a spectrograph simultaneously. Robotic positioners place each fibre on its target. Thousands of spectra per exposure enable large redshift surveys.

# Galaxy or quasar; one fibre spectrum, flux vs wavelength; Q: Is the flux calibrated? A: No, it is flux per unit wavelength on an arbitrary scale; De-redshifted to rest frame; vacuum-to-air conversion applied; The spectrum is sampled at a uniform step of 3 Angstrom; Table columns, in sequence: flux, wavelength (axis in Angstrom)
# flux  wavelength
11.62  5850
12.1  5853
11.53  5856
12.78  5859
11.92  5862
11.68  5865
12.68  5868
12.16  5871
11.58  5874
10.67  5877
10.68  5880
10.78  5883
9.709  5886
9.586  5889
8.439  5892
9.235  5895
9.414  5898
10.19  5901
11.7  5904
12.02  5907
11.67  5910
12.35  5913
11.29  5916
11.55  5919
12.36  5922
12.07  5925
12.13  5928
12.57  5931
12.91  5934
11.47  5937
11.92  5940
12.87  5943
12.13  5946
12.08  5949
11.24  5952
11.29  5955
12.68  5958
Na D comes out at 5.0 Angstrom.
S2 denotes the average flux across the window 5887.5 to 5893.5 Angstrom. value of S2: 9.01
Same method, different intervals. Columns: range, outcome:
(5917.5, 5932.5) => 12.1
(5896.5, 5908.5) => 10.8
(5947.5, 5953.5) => 11.7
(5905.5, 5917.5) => 11.8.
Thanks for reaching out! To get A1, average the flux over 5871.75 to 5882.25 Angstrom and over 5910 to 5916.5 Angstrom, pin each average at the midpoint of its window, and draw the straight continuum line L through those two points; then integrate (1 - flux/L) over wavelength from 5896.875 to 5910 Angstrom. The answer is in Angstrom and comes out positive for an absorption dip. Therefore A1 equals 0.8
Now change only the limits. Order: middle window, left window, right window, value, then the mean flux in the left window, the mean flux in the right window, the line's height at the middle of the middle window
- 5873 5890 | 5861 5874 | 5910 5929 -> 2.2 Angstrom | 12.1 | 11.9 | 12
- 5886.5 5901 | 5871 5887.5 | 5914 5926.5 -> 2.4 Angstrom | 10.8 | 11.8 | 11.2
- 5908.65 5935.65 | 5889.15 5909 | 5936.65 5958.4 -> -2.7 Angstrom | 10.2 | 11.9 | 11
